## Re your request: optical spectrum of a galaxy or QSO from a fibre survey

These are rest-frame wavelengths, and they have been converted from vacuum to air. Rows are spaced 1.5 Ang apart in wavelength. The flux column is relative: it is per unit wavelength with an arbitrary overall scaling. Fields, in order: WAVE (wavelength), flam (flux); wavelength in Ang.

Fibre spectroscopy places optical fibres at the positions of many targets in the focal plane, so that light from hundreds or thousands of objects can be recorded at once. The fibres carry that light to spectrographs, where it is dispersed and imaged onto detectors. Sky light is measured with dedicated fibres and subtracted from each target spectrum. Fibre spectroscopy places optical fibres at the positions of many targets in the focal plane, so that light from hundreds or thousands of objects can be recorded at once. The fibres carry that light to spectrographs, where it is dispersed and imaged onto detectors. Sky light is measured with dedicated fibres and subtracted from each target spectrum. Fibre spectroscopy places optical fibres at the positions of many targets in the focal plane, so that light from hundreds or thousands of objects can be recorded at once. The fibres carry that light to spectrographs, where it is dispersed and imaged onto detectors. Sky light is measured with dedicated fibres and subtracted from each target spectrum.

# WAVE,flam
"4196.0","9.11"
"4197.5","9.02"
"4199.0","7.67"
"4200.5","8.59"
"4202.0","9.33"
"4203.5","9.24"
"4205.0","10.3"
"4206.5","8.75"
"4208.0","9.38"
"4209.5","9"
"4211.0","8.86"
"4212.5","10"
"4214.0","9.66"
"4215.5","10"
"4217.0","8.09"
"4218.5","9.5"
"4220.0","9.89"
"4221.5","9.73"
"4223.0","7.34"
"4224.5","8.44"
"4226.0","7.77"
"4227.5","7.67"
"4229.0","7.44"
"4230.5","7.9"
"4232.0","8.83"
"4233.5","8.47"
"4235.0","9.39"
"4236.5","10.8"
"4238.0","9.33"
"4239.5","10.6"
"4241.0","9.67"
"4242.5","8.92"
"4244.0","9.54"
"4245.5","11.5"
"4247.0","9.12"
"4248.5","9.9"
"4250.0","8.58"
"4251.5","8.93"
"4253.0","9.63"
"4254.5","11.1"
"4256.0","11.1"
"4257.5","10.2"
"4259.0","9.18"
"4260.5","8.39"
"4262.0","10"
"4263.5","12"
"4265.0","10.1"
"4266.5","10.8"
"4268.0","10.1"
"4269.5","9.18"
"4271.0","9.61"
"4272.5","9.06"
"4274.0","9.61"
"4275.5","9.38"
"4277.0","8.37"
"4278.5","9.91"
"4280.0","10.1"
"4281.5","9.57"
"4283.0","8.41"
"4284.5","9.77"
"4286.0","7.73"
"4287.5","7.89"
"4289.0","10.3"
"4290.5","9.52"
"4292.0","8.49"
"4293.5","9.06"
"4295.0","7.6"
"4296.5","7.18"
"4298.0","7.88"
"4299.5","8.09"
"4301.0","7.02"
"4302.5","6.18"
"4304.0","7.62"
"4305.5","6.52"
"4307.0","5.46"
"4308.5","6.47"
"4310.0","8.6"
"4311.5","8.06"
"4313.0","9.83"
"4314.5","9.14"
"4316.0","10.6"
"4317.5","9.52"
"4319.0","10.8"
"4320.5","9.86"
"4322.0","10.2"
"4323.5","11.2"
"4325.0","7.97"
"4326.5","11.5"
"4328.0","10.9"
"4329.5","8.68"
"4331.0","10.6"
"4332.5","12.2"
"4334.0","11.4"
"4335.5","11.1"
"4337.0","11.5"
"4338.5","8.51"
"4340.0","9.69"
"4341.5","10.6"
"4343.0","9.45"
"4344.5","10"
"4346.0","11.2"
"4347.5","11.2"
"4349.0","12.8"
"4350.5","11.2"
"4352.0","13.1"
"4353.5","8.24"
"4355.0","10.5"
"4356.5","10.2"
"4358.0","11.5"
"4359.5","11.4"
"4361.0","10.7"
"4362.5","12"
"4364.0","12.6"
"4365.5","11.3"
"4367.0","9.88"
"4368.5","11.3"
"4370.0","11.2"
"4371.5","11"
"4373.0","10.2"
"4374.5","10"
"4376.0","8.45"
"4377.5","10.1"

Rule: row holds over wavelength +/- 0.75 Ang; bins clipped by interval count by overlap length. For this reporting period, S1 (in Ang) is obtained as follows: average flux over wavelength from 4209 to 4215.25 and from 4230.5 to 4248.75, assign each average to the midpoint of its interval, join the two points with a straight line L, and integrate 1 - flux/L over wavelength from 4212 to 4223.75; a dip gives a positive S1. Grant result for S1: 0.27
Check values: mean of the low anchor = 9.44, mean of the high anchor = 9.59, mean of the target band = 9.26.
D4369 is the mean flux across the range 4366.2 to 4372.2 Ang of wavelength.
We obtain 10.8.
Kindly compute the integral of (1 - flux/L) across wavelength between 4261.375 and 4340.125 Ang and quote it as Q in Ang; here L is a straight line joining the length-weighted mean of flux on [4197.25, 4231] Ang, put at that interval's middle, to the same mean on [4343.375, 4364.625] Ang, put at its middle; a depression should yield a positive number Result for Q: 7.76 Ang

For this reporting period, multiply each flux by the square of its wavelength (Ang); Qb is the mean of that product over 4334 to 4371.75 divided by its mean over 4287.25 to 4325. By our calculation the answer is 1.31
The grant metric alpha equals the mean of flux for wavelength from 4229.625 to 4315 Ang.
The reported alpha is 9.04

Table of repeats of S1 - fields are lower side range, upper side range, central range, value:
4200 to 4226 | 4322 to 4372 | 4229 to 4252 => 0.3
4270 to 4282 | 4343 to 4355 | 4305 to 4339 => 2.6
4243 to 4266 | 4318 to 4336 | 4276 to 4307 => 5.8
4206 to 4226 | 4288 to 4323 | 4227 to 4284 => -4.8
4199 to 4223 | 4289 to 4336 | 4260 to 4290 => -1.4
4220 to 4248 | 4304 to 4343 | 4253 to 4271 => -1.8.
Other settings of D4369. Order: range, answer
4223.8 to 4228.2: 7.96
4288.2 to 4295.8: 8.97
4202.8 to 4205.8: 9.76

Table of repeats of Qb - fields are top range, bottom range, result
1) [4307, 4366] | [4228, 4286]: 1.12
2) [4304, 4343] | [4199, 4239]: 1.12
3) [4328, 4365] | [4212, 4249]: 1.25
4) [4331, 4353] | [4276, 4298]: 1.27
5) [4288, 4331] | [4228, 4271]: 0.93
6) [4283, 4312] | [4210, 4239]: 0.91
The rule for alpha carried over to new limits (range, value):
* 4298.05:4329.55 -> 8.75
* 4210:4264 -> 9.36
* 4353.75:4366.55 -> 11.1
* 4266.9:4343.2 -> 9.18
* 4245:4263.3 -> 9.85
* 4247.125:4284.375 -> 9.71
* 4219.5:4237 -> 8.59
